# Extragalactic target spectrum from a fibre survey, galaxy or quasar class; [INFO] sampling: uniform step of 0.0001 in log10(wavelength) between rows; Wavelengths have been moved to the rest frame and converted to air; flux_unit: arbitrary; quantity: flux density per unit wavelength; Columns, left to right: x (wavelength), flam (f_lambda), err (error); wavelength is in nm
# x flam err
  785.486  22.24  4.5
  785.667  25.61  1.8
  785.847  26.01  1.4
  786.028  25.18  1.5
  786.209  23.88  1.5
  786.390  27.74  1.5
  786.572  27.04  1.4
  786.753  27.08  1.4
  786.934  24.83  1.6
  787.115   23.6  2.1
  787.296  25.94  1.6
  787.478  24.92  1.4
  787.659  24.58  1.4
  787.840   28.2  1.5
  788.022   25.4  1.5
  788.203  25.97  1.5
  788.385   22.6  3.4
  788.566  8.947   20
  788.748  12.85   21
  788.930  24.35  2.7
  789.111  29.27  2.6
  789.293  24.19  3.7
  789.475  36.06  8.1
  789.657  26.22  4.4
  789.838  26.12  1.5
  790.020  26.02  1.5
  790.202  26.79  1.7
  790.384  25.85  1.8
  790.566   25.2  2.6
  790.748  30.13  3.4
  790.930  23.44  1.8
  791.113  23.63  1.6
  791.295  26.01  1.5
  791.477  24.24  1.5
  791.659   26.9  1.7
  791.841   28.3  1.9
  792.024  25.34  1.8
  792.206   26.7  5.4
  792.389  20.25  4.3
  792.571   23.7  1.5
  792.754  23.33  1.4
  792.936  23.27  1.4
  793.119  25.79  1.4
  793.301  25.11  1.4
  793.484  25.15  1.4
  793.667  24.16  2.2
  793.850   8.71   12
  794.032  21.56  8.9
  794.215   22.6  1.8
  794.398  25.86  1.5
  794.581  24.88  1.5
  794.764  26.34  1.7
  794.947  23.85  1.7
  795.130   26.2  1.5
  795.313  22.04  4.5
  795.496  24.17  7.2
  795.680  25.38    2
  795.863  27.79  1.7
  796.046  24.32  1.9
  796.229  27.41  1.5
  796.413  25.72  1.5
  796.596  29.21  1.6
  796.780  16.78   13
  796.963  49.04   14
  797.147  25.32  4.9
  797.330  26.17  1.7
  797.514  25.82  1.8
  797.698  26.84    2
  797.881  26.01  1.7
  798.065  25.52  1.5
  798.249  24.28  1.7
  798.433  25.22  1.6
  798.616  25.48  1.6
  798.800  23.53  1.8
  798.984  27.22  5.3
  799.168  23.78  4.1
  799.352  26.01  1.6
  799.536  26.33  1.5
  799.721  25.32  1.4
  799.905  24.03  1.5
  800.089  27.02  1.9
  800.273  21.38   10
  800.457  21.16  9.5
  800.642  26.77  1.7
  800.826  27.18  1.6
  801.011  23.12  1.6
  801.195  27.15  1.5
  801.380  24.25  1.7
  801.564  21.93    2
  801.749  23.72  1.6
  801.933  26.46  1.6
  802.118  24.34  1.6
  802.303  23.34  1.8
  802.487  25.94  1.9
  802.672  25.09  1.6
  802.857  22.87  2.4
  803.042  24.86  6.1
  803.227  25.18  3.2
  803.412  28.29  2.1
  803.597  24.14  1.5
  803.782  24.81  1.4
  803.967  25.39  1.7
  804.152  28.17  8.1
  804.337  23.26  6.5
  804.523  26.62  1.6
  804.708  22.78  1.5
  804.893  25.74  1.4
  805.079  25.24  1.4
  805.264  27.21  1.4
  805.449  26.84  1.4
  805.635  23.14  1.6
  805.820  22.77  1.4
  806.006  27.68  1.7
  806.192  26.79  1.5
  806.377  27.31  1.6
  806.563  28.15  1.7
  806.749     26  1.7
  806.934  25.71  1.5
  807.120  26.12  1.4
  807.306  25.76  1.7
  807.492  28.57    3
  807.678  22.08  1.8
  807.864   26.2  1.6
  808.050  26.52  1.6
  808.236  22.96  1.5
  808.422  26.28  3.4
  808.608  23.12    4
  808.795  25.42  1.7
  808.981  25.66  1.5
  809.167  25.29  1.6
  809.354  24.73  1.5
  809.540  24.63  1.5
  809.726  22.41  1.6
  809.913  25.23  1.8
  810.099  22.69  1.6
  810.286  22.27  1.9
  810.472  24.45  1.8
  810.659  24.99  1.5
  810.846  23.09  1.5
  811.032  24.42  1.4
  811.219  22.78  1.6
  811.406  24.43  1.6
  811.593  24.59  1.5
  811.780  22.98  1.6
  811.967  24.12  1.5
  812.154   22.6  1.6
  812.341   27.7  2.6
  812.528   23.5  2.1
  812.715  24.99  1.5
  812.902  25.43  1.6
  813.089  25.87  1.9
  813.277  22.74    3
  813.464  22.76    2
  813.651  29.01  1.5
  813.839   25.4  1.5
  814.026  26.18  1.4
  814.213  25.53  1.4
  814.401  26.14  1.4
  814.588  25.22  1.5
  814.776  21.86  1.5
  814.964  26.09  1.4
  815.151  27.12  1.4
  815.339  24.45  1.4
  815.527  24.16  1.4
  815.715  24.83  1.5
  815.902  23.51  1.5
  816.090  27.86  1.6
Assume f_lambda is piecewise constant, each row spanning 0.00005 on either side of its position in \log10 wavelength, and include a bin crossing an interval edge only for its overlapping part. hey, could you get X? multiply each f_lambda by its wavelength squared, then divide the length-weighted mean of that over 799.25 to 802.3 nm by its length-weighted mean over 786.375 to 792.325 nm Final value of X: 1.0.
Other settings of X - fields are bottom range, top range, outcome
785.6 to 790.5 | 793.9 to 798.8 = 1.05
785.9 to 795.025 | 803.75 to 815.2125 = 1.07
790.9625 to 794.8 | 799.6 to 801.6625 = 1.05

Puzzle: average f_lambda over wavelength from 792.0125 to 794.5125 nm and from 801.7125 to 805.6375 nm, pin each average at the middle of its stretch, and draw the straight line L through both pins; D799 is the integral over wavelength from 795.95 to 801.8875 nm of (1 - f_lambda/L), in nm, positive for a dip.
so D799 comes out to -0.39 nm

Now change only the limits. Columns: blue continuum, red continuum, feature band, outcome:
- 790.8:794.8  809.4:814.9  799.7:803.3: -0.06 nm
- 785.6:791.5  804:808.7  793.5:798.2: 0.01 nm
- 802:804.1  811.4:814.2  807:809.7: -0.03 nm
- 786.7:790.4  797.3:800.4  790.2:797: 0.01 nm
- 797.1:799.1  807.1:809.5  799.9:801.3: 0.04 nm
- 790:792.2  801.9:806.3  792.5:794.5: 0.25 nm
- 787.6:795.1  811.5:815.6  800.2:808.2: -0.18 nm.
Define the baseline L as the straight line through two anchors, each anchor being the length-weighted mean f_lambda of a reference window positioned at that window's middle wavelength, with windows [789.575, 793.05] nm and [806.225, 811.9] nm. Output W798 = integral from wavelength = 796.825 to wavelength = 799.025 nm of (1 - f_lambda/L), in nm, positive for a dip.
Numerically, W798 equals -0.19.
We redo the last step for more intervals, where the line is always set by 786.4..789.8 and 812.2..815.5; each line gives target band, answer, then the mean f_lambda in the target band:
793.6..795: 0.15 nm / 22.2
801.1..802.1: 0.01 nm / 24.7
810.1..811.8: 0.10 nm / 23.7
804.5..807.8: -0.10 nm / 25.8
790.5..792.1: -0.08 nm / 25.9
